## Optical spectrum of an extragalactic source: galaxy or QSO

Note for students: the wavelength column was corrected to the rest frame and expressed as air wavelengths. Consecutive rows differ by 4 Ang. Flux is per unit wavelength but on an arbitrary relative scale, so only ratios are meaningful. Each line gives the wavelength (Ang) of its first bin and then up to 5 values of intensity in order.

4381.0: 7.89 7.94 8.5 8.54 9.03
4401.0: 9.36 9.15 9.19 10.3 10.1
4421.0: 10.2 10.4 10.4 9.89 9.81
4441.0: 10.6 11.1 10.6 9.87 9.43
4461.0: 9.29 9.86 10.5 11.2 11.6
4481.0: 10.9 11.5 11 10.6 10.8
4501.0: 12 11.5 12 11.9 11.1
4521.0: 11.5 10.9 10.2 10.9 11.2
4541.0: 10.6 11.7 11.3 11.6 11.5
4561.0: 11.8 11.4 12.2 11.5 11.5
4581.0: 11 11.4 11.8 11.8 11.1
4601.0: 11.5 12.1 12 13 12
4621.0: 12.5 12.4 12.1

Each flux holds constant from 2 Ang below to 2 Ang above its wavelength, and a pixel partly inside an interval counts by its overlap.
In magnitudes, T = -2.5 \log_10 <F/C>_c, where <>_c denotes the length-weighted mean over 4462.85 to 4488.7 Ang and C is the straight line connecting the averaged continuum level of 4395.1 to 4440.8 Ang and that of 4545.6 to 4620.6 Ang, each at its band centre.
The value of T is -0.04 mag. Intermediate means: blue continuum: 9.84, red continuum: 11.7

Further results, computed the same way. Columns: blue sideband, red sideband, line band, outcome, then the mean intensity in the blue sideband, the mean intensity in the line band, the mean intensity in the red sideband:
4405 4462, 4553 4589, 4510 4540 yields -0.01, 10.1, 11.1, 11.6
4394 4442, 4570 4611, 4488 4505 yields -0.05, 9.83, 11.2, 11.6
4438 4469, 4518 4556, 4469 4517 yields -0.07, 10.1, 11.3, 11.1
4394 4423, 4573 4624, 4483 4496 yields -0.05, 9.58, 11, 11.8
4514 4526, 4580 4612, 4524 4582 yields 0.01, 11.2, 11.3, 11.6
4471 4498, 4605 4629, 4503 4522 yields -0.02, 11.1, 11.6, 12.3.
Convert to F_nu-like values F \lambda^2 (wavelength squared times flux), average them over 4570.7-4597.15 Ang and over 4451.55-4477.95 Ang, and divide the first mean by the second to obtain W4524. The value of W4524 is 1.19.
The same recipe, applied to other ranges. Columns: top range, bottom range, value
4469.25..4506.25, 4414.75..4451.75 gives 1.11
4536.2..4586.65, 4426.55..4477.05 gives 1.17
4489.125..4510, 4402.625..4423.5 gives 1.20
